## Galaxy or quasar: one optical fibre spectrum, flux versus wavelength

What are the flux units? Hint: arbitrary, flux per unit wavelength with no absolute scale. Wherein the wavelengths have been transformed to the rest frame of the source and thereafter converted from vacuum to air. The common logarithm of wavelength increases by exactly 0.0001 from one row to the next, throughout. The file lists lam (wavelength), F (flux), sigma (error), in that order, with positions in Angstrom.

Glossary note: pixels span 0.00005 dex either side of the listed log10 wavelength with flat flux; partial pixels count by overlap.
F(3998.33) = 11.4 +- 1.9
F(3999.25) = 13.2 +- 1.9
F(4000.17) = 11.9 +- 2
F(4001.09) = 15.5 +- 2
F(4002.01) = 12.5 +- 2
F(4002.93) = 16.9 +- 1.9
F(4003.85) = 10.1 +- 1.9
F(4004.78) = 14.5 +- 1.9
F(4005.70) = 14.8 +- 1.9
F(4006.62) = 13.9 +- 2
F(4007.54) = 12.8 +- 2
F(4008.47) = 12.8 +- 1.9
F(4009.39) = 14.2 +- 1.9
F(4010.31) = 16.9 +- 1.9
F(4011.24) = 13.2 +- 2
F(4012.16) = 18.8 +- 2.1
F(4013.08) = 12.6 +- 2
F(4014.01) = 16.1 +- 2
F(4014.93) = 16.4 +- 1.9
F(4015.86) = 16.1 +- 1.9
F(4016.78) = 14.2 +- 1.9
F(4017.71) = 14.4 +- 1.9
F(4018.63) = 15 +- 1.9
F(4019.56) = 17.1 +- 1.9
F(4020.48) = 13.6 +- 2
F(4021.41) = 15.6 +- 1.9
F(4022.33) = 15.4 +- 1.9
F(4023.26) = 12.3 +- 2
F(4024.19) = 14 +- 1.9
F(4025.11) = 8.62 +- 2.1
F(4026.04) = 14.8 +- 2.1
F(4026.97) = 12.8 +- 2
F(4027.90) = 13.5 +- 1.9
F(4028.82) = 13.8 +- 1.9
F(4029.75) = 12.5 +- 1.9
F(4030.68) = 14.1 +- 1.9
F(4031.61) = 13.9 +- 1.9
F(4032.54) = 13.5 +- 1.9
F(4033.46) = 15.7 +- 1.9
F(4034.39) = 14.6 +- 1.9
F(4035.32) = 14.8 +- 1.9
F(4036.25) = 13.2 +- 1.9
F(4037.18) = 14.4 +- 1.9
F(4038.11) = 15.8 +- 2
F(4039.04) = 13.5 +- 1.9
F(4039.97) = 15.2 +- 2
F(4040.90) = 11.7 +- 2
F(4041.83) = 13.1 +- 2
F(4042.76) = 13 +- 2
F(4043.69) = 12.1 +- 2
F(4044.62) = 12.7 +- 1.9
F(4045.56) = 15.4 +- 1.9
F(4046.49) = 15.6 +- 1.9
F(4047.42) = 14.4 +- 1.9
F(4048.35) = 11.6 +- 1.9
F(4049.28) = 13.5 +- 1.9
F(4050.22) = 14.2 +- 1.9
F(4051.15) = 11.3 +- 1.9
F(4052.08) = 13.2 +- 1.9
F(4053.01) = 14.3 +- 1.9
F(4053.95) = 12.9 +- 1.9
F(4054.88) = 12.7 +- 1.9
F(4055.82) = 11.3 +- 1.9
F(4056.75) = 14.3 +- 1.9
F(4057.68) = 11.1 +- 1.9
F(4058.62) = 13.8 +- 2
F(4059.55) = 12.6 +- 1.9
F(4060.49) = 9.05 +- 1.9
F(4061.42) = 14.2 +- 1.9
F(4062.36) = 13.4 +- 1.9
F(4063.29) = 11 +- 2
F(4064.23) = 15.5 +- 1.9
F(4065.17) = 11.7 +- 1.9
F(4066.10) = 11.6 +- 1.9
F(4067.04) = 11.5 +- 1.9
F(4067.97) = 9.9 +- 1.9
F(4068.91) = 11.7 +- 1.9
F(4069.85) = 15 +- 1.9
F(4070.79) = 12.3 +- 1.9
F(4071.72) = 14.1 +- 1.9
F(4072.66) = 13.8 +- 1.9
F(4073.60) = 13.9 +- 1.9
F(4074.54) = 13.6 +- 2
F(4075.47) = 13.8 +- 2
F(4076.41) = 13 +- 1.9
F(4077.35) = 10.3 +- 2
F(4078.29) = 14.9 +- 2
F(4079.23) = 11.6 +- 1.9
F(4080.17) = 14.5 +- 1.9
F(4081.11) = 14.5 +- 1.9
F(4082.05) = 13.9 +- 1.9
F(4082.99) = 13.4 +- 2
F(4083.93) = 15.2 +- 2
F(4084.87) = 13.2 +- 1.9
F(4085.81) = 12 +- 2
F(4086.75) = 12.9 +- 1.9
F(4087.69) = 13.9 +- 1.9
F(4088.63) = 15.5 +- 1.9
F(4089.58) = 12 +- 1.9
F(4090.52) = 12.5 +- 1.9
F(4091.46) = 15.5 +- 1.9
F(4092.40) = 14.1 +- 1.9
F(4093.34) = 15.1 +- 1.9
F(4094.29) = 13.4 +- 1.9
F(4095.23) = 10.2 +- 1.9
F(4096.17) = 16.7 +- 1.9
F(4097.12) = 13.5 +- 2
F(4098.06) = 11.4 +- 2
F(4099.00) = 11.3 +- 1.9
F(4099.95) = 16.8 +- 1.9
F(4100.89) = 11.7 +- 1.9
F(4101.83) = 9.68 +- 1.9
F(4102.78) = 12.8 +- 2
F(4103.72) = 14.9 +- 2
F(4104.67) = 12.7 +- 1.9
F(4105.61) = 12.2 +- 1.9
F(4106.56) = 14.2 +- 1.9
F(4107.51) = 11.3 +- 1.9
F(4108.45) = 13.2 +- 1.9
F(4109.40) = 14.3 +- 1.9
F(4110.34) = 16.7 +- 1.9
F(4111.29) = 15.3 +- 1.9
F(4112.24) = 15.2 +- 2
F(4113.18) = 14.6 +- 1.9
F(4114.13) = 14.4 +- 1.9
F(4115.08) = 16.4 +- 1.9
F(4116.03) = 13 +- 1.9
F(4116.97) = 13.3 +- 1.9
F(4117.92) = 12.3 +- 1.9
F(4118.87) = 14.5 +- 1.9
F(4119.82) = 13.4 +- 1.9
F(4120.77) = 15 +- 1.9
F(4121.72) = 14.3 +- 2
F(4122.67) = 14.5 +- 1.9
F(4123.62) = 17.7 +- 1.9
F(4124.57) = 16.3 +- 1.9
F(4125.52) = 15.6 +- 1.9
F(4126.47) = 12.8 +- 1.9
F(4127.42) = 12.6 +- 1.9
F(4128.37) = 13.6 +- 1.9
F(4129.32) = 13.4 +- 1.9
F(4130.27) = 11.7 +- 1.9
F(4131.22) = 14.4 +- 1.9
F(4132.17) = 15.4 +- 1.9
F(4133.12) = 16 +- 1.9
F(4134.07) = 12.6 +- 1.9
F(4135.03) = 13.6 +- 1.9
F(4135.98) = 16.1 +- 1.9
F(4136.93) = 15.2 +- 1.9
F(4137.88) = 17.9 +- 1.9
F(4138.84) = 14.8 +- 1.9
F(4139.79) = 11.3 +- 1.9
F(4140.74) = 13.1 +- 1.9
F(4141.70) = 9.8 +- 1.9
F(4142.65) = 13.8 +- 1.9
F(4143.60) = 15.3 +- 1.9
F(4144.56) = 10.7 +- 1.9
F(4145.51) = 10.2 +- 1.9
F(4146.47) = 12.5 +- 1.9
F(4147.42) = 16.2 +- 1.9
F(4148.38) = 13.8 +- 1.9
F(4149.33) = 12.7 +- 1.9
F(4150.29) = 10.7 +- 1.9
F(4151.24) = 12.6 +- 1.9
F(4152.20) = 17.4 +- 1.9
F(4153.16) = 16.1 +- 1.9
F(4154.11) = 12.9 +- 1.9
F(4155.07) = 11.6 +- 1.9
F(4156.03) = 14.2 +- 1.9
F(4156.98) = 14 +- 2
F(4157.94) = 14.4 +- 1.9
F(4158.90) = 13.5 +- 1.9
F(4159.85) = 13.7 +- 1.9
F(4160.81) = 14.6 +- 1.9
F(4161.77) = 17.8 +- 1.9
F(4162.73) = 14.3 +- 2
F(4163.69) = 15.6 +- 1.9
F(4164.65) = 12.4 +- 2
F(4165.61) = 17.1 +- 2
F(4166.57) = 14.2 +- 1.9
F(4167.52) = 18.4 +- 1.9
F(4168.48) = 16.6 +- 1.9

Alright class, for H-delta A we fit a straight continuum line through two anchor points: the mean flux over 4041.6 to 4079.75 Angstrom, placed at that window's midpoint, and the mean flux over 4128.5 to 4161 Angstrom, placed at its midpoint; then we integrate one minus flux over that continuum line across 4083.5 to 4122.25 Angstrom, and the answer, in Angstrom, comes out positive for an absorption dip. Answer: -1.1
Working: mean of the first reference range 12.9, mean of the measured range 13.7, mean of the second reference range 13.7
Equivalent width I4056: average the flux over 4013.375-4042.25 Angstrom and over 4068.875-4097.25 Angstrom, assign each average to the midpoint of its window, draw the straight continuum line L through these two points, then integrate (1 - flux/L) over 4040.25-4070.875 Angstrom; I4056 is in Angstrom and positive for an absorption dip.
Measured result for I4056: 2.4 Angstrom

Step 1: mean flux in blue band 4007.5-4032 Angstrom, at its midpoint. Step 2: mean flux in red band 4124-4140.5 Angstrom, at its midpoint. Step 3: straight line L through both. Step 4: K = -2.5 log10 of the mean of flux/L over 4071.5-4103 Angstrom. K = 0.07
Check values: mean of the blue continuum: 14.3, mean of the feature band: 13.4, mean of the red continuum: 14.3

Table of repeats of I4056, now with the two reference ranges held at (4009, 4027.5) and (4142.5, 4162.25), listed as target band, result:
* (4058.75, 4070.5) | 1.6 Angstrom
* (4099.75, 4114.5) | 0.4 Angstrom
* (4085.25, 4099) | 0.7 Angstrom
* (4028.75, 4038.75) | 0.2 Angstrom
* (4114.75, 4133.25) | -0.4 Angstrom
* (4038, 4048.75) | 0.6 Angstrom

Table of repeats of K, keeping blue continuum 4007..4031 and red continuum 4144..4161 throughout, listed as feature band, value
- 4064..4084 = 0.07 mag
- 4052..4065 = 0.10 mag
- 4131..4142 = -0.06 mag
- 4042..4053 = 0.06 mag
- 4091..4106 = 0.04 mag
